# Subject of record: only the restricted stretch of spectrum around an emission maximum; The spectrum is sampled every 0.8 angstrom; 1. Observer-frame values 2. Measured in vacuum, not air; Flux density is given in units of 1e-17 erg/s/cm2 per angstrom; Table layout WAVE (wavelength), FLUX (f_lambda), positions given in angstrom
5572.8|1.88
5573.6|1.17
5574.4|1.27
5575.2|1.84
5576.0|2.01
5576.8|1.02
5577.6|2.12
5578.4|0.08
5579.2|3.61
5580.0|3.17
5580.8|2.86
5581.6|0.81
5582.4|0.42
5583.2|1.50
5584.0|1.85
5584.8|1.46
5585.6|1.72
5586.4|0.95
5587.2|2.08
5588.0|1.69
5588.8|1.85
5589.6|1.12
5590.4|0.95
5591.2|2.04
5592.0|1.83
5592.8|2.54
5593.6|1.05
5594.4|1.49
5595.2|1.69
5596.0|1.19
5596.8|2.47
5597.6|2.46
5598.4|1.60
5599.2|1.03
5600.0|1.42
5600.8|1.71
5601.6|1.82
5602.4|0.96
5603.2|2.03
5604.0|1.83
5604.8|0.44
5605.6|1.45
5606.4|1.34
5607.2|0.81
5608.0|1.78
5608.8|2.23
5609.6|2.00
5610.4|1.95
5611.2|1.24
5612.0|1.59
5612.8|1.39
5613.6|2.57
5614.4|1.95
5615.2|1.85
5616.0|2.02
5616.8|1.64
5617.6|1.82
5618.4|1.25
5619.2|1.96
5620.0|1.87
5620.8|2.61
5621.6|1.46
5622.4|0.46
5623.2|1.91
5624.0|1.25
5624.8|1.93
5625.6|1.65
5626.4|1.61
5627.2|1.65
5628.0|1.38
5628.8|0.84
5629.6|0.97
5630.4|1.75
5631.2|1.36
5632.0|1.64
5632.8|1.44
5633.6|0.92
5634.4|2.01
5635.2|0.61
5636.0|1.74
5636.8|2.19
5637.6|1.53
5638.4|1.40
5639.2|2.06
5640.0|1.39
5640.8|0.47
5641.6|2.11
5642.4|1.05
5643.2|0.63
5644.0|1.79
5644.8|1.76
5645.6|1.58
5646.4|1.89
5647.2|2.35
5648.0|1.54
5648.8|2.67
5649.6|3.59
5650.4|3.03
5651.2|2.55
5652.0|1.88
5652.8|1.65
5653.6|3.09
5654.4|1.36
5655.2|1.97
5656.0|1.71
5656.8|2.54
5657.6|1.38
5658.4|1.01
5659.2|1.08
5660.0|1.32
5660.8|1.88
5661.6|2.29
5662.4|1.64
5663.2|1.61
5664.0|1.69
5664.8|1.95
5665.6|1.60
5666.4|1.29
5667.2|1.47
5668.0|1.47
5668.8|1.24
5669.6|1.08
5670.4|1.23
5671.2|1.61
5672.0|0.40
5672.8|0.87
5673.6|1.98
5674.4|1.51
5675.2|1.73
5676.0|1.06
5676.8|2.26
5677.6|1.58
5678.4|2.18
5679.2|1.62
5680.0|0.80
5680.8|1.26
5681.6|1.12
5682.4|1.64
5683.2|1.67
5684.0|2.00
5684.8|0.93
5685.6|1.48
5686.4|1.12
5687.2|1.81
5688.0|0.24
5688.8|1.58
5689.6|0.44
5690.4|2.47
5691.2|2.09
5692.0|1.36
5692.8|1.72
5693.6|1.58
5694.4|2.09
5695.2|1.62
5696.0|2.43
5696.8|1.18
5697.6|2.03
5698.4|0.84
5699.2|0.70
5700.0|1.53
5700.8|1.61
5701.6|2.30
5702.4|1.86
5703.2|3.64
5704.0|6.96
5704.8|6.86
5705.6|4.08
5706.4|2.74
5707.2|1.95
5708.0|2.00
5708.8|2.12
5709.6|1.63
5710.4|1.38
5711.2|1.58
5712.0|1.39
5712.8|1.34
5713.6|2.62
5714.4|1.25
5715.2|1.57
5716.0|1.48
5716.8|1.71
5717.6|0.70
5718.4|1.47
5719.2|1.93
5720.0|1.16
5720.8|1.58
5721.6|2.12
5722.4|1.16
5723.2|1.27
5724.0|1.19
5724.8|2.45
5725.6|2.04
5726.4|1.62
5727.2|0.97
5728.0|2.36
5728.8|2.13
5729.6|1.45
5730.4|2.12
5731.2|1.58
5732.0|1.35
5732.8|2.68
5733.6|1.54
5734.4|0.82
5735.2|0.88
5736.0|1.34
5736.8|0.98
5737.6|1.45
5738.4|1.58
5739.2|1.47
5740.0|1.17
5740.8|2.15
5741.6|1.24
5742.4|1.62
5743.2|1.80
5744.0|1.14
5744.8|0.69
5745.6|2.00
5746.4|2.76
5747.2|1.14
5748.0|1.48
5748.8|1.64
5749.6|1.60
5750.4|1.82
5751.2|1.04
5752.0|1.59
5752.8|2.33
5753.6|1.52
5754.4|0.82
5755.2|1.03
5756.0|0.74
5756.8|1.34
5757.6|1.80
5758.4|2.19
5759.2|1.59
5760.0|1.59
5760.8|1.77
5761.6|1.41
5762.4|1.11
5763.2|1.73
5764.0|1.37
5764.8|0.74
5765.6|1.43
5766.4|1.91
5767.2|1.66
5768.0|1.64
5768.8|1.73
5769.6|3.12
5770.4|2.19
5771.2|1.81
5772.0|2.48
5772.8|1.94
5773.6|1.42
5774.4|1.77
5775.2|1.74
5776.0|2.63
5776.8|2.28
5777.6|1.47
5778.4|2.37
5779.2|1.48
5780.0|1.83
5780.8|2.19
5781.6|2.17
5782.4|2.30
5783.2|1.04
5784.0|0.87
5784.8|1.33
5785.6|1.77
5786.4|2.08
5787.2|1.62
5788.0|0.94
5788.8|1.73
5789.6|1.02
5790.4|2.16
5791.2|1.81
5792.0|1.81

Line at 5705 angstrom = [O III]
